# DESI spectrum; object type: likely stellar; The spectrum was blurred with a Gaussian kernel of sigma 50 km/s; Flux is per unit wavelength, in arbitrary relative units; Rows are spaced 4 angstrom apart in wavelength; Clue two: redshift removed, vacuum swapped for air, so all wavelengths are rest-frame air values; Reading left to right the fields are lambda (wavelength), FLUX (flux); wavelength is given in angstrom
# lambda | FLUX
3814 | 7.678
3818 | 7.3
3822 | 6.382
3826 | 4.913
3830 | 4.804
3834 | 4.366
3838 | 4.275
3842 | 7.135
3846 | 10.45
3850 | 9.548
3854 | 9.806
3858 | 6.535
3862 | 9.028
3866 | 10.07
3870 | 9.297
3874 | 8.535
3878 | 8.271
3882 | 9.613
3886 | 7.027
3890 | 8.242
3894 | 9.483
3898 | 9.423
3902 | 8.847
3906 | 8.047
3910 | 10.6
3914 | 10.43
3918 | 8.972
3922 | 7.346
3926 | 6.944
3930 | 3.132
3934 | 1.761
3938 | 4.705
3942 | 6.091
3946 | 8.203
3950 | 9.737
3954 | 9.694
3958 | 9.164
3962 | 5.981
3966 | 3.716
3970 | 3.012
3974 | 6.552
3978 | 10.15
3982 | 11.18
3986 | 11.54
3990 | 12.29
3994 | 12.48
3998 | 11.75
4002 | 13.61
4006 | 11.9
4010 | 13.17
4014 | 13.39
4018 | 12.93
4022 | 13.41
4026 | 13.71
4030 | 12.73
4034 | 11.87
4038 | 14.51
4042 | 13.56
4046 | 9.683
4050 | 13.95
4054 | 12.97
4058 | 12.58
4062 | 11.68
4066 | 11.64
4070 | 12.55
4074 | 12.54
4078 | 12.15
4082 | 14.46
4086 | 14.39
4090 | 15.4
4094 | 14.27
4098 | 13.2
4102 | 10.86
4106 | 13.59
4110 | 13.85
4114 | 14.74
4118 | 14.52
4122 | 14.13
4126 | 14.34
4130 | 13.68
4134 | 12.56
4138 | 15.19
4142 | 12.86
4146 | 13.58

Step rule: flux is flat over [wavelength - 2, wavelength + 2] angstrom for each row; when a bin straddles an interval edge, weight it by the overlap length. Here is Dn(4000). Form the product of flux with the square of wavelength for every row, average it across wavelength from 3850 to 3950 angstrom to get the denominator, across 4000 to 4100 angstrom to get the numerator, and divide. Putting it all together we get 1.8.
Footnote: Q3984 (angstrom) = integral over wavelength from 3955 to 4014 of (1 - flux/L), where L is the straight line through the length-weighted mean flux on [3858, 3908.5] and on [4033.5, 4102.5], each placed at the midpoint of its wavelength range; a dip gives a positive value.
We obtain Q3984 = 6.78 angstrom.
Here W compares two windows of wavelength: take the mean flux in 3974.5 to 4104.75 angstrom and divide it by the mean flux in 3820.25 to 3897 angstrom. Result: 1.62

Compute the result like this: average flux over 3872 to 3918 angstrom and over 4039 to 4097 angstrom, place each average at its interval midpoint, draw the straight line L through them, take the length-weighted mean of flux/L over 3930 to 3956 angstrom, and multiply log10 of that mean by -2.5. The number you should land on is 0.50 mag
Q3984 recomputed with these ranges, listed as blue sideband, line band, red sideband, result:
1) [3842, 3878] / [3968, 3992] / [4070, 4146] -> 4.6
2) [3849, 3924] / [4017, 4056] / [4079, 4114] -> -1.8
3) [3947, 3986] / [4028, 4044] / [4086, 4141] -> -3.6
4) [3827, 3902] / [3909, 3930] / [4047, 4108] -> 2.5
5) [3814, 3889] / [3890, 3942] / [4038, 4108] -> 9.3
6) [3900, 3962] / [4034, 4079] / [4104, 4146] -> -3.3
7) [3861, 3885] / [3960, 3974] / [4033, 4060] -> 8.2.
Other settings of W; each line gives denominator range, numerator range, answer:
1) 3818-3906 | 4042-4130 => 1.68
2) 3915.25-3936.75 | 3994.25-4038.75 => 2.24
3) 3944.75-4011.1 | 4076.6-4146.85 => 1.43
